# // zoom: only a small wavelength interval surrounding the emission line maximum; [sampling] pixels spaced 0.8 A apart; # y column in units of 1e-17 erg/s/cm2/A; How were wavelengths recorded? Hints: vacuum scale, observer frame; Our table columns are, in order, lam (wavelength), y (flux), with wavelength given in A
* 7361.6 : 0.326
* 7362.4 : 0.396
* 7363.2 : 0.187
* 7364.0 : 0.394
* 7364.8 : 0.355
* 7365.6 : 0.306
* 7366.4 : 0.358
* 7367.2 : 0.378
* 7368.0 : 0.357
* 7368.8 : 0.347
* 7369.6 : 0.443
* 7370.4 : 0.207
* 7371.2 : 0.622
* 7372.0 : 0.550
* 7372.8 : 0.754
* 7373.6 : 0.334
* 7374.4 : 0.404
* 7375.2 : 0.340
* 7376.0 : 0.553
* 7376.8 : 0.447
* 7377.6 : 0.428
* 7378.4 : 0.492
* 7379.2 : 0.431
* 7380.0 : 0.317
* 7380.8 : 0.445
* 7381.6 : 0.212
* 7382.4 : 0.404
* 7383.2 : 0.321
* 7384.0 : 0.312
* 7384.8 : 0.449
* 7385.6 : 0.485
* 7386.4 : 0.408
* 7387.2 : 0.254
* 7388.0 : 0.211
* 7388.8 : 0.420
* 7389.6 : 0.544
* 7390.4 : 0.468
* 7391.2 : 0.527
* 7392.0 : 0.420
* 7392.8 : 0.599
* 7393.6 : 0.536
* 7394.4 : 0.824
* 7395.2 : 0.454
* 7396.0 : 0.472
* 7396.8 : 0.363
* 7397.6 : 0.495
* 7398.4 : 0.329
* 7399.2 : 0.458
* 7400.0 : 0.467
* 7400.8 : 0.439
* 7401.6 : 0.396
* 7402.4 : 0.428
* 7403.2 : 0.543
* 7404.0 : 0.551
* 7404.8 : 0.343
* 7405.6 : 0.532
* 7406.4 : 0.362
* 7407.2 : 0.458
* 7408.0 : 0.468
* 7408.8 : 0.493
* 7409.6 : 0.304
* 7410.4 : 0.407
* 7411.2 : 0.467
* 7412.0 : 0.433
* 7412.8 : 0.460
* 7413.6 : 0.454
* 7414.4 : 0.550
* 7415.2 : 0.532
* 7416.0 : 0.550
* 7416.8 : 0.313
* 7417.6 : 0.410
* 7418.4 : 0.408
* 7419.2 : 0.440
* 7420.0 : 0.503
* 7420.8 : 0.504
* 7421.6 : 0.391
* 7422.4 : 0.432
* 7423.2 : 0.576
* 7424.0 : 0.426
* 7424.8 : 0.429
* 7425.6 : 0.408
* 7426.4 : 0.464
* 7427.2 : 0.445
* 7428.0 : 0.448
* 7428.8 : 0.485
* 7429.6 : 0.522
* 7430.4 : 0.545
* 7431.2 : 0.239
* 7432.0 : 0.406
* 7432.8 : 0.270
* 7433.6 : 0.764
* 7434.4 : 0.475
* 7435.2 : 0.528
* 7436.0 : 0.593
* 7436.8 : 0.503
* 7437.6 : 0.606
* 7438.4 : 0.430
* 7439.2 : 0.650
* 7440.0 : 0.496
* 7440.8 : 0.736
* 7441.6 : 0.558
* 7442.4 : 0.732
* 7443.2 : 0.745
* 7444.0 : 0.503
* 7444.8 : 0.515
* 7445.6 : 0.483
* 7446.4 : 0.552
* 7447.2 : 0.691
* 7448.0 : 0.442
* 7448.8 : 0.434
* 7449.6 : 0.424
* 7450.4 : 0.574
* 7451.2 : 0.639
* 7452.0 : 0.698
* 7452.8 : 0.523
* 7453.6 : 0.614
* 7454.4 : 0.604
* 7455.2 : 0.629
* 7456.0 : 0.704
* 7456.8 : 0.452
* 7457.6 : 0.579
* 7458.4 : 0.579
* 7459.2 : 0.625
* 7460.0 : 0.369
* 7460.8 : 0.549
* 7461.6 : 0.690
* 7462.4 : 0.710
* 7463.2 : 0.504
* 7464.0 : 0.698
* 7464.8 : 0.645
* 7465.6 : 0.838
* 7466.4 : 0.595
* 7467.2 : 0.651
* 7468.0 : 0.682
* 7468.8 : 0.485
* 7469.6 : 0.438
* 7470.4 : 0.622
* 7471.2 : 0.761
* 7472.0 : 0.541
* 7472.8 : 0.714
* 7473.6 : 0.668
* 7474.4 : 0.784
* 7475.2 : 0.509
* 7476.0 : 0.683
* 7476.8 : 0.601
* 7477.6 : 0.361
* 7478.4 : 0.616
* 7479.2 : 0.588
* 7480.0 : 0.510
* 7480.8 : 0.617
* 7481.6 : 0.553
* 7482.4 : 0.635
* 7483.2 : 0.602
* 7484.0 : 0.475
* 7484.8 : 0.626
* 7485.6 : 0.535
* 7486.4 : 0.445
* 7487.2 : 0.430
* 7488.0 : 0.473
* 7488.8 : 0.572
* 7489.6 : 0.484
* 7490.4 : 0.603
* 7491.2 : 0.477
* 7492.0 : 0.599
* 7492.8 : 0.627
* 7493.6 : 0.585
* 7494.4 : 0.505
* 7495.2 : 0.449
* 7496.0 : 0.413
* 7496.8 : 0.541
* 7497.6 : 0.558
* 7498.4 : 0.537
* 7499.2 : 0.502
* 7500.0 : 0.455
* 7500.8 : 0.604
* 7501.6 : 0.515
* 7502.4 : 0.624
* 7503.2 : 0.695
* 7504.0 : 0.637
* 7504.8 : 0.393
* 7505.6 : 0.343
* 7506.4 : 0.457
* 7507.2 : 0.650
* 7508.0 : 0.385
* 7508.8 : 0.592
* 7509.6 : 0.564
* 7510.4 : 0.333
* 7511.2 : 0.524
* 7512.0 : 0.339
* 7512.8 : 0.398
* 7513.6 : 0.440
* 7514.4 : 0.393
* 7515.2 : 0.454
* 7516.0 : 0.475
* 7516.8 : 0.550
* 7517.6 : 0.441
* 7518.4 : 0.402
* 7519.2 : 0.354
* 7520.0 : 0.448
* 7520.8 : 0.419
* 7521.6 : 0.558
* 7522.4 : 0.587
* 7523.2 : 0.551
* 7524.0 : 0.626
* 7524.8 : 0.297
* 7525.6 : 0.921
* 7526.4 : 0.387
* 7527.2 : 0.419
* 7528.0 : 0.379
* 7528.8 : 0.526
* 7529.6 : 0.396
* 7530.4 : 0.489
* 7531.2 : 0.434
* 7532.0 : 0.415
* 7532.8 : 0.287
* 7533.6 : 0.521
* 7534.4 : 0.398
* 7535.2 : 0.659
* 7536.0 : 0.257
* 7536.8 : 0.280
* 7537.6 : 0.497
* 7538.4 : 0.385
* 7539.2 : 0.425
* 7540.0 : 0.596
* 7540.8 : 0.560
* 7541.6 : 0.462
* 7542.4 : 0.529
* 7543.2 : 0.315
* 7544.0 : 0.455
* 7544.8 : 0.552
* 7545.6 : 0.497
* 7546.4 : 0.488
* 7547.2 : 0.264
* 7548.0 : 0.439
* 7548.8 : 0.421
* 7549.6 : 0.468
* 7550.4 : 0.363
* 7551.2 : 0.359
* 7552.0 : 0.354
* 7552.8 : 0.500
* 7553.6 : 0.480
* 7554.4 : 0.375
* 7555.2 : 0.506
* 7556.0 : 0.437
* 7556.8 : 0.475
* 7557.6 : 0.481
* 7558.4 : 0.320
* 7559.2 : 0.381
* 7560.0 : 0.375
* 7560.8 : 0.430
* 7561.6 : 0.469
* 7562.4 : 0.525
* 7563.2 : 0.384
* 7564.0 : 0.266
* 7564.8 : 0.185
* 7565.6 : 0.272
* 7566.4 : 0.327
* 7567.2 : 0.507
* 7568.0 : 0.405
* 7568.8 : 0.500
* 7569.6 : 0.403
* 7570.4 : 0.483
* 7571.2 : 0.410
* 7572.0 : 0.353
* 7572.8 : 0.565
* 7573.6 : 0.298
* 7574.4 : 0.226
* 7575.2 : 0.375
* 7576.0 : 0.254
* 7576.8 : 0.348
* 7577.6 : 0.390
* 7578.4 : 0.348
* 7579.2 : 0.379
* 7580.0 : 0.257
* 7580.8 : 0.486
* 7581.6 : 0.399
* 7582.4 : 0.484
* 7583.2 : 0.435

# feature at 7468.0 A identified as Mg II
